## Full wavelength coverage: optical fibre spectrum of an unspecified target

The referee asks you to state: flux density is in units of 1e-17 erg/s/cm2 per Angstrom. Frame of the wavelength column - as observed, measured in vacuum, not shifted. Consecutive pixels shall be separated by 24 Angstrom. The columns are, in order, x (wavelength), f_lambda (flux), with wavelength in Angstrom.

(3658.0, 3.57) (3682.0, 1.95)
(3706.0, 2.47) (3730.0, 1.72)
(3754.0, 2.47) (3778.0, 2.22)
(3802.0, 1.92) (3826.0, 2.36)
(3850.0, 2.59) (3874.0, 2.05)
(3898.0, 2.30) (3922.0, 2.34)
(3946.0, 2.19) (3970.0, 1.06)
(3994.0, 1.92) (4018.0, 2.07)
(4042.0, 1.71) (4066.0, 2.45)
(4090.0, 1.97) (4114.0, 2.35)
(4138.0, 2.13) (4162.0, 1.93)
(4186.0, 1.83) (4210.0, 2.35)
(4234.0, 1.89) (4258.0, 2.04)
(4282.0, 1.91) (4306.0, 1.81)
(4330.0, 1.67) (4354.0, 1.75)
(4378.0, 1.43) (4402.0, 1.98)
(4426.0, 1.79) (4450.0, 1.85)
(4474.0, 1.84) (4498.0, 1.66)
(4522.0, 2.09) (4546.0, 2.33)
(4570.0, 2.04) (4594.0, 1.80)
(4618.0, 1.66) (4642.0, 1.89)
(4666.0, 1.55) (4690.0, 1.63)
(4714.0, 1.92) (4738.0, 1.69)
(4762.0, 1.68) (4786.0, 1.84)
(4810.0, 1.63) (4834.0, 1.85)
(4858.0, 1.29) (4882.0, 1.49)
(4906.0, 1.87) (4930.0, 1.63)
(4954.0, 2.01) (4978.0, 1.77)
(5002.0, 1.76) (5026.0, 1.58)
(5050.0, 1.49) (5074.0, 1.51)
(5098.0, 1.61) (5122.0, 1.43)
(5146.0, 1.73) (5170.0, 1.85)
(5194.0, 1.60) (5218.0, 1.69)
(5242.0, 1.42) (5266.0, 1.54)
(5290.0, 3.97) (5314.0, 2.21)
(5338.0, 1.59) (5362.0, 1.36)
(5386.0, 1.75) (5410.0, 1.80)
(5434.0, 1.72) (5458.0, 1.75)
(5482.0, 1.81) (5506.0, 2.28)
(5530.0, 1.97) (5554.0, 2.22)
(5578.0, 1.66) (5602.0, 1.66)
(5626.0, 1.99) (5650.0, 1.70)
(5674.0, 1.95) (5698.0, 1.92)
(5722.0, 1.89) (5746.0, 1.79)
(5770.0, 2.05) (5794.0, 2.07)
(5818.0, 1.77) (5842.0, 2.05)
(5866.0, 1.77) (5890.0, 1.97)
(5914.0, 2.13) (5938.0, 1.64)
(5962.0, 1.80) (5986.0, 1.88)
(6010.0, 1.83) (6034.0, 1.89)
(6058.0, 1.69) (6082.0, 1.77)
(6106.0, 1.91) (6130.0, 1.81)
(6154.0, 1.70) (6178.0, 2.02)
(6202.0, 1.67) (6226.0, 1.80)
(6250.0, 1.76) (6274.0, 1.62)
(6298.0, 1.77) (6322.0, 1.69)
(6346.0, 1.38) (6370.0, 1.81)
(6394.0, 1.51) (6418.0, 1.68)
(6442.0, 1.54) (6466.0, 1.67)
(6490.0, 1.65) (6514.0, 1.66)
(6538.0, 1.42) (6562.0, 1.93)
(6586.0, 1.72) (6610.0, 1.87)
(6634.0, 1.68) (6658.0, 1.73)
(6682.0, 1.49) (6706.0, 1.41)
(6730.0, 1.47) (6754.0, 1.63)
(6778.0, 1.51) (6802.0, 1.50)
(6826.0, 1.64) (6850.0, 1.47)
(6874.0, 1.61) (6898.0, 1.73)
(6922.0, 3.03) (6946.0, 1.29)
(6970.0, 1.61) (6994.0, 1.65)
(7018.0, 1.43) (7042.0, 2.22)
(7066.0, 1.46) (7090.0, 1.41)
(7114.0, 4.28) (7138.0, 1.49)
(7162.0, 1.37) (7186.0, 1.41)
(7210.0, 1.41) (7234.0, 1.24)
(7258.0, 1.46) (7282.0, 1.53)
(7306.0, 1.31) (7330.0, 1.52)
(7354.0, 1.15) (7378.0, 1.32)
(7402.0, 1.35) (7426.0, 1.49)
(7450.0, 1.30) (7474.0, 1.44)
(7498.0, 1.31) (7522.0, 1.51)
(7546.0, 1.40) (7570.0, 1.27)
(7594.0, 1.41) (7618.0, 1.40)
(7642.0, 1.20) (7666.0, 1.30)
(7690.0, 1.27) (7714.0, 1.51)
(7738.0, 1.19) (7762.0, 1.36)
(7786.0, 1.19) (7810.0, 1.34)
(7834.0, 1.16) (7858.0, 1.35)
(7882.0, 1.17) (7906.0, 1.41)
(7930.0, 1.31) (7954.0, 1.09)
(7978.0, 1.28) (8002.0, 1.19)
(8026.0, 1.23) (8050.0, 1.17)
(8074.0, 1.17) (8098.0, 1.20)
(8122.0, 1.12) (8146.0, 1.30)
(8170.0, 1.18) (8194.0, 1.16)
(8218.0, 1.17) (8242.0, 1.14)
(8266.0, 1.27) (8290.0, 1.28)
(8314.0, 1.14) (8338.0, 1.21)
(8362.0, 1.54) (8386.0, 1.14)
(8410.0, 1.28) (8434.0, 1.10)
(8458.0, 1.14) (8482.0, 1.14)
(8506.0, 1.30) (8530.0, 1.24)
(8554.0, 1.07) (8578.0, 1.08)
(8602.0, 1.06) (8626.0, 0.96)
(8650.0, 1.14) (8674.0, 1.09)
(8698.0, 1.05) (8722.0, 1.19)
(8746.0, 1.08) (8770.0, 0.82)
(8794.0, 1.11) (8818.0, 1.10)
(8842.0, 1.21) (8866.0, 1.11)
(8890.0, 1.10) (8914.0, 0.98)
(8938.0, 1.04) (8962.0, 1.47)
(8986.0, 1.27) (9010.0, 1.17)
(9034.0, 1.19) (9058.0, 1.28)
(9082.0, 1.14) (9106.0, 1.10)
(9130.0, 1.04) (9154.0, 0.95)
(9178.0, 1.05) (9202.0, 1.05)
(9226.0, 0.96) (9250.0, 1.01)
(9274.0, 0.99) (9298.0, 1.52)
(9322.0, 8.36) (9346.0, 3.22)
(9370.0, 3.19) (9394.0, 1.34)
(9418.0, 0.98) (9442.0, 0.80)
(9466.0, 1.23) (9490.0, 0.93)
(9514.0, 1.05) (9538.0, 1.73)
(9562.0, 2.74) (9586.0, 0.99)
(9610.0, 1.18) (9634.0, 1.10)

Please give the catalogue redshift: 0.42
